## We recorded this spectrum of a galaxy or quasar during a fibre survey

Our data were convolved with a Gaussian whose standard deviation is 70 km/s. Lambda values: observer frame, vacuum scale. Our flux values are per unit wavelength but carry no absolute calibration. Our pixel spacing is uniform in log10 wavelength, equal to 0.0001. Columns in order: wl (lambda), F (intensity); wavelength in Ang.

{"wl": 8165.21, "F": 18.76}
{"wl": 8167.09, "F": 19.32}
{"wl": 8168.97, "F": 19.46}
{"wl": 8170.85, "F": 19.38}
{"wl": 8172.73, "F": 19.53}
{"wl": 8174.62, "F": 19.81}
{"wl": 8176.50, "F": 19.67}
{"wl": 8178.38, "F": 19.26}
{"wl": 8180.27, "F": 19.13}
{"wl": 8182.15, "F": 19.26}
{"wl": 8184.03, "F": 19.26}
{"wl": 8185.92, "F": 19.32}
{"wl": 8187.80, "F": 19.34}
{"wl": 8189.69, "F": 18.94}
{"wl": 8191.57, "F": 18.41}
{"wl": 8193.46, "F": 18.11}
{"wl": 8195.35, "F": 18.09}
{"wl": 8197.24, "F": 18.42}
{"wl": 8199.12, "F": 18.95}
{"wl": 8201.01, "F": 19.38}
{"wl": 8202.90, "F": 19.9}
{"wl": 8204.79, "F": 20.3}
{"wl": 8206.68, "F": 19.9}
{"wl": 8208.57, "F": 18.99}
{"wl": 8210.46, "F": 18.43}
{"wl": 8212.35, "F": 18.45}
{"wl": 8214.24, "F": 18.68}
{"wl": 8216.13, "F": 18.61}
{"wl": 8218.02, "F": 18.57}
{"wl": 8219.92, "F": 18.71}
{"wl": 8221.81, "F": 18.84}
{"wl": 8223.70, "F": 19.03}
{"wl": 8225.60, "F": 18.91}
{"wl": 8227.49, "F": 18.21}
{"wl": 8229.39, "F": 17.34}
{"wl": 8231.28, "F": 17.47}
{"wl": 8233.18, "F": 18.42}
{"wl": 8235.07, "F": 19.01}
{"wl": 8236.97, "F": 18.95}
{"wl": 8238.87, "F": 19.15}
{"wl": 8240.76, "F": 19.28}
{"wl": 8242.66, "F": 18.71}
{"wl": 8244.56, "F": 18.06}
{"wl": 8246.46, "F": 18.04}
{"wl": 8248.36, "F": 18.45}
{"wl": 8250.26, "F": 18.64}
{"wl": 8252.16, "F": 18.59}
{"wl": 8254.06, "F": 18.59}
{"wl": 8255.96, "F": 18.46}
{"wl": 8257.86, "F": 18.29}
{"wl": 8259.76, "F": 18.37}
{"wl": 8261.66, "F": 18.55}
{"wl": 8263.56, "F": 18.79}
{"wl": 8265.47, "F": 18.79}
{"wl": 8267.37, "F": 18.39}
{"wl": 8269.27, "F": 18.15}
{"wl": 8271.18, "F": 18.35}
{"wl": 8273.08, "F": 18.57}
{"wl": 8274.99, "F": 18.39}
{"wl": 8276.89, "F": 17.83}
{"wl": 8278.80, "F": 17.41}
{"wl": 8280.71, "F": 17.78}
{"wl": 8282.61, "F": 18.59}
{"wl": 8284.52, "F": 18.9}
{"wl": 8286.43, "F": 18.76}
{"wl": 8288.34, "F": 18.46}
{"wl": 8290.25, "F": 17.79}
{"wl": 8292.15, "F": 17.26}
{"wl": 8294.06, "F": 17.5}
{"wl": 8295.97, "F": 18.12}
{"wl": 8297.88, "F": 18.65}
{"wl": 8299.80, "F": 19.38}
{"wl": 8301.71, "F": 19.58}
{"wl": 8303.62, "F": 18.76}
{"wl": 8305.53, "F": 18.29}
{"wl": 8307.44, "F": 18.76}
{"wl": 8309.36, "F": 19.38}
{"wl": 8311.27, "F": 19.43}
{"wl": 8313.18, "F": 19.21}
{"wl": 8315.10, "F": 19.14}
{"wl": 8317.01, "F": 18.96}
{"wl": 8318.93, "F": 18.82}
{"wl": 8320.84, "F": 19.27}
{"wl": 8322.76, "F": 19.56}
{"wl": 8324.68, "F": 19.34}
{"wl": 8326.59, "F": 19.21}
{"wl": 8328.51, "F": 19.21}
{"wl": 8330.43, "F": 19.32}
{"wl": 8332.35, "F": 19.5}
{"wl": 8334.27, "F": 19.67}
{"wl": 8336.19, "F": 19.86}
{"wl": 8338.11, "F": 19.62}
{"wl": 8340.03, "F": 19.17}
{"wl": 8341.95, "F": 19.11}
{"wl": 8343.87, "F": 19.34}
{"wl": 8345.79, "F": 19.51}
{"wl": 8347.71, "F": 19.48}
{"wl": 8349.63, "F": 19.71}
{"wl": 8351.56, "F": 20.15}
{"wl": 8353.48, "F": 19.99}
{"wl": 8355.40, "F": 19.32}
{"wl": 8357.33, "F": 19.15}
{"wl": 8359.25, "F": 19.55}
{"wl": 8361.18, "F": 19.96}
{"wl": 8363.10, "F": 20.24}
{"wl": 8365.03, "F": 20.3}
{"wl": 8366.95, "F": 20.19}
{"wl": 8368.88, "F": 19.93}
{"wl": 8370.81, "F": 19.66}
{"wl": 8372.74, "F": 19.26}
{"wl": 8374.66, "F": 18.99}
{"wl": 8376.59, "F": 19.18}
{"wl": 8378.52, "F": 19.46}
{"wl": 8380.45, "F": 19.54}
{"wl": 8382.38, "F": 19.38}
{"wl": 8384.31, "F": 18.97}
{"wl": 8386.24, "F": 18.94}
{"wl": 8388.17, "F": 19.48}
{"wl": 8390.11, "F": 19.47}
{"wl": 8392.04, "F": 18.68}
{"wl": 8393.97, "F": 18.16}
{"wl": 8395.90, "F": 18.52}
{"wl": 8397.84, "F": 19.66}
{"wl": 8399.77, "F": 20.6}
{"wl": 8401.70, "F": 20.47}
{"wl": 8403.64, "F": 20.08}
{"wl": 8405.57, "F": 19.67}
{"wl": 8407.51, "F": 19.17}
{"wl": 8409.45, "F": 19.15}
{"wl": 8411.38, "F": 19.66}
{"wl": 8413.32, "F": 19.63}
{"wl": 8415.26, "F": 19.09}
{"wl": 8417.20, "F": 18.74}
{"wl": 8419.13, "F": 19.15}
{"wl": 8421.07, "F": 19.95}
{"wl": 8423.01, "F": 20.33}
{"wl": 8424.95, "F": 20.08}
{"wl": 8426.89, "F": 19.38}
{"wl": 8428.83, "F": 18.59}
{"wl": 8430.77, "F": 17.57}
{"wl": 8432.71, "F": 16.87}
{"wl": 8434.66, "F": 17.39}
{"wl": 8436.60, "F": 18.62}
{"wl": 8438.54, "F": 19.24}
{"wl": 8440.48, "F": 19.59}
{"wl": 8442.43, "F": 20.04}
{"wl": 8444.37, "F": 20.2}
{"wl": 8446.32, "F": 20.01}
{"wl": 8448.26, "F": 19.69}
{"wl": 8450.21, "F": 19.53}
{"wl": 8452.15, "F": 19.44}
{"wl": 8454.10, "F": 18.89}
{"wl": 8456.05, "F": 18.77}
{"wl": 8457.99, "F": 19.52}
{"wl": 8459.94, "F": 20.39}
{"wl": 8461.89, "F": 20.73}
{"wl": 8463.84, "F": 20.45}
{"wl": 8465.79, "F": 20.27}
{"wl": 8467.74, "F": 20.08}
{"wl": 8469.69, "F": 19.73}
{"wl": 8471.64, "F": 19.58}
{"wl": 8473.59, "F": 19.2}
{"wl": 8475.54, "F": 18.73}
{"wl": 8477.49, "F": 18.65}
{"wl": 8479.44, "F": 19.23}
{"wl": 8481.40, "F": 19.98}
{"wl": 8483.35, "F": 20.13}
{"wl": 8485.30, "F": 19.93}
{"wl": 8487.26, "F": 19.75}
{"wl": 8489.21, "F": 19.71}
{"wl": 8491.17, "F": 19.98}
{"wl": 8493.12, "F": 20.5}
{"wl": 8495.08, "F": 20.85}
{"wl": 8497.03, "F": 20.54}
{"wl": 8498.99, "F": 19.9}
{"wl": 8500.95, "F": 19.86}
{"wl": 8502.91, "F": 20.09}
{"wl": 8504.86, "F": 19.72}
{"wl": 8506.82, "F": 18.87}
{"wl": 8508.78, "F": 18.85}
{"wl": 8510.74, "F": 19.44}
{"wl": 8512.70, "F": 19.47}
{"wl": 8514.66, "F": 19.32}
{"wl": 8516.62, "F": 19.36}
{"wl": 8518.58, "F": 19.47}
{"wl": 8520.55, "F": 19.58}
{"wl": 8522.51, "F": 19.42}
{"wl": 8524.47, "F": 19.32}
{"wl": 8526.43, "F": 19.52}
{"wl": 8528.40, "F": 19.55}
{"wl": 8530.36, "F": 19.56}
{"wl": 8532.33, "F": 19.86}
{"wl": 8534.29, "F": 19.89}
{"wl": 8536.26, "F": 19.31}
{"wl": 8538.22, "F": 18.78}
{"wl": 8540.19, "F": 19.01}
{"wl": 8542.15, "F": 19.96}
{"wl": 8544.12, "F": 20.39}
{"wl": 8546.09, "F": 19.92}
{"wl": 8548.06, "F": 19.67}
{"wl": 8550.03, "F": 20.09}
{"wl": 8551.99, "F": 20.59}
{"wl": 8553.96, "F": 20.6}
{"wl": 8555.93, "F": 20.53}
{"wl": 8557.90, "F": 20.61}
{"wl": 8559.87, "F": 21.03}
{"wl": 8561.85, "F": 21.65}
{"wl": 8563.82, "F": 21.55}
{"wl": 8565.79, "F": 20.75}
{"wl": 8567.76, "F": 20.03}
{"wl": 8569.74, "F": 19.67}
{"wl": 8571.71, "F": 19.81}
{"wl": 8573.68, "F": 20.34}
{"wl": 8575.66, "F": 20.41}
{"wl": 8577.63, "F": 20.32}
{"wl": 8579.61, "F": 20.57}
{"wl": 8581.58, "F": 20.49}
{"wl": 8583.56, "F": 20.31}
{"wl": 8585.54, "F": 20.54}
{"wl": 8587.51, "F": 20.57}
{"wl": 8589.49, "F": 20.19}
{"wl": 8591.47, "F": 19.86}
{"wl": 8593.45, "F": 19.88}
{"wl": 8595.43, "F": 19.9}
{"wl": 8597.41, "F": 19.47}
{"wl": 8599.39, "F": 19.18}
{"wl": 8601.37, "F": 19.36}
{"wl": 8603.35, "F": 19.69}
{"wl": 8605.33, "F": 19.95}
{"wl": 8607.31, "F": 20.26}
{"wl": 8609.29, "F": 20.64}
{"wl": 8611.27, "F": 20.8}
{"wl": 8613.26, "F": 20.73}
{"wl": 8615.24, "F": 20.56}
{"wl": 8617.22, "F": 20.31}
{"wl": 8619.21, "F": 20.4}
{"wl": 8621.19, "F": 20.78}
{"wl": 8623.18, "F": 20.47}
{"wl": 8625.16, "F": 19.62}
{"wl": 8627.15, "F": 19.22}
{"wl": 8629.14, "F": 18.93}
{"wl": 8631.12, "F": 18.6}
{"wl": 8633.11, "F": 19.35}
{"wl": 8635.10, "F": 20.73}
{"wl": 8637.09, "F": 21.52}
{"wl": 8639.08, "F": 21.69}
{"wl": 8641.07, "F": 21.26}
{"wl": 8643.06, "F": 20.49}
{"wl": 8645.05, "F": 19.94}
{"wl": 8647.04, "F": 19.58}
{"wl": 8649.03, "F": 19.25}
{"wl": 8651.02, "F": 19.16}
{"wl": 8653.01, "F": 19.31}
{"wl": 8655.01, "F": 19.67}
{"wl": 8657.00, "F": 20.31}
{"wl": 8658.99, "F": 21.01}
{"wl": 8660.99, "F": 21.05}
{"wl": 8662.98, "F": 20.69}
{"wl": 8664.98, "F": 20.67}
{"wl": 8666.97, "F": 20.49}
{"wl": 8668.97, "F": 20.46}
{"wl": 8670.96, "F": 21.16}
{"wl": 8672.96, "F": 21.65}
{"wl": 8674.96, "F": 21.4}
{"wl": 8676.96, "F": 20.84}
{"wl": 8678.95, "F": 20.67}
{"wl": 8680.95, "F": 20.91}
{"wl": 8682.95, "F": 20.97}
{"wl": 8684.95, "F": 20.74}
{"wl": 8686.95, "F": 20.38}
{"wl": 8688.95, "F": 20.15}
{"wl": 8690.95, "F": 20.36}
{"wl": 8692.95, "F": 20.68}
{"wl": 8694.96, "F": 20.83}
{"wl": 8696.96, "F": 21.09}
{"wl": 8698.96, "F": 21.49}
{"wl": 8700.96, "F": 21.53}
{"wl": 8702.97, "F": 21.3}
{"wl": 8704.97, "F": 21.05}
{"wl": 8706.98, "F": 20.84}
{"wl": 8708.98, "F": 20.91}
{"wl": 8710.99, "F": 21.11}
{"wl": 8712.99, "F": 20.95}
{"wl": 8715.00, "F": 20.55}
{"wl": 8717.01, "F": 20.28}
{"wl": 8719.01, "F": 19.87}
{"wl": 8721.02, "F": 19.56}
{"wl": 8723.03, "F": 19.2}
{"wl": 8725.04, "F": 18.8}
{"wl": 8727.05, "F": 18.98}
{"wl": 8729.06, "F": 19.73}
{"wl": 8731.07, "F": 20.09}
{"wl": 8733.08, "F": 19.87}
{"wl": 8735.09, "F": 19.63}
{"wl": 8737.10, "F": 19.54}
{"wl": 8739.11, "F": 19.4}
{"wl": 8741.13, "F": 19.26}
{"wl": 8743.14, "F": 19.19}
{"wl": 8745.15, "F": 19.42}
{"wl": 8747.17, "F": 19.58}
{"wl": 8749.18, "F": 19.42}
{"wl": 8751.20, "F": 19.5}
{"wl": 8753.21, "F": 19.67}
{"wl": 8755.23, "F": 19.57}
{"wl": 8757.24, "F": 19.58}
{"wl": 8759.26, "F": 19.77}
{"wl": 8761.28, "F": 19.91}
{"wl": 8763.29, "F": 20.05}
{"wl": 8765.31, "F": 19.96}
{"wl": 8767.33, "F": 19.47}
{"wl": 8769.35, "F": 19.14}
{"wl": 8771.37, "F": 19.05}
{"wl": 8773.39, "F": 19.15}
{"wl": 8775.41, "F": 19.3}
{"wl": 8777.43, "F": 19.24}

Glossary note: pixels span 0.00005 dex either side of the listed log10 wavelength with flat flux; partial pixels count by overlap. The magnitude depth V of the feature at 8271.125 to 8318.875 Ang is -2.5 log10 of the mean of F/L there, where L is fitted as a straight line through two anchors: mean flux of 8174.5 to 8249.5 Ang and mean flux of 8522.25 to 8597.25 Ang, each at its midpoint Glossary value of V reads 0.03 mag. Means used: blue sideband 18.8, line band 18.5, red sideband 20.1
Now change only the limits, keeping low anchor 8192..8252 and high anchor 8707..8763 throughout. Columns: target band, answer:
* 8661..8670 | -0.055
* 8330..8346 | -0.029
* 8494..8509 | -0.033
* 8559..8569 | -0.082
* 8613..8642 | -0.039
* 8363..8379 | -0.037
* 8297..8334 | -0.014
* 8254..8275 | 0.018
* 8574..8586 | -0.053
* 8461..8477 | -0.033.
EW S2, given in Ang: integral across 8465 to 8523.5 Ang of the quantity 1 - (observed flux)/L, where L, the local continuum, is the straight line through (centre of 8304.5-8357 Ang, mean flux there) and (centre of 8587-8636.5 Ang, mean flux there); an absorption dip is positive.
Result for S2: 0.1 Ang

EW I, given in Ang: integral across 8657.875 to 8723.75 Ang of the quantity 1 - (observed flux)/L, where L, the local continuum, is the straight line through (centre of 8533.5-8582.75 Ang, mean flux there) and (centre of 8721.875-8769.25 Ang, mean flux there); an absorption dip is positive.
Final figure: -3.4 Ang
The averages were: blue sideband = 20.2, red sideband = 19.5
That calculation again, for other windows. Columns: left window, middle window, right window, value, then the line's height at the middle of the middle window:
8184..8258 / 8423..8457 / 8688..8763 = 0.4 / 19.3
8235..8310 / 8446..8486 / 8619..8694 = -0.4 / 19.4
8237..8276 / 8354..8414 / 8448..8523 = -1.0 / 19.2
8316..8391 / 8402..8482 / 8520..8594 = 1.4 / 19.8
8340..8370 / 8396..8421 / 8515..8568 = 0.3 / 19.8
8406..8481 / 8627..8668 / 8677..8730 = 0.2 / 20.3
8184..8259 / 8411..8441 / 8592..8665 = 0.7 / 19.4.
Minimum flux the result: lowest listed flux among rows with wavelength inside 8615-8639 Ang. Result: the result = 18.6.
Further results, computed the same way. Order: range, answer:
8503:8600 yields 18.78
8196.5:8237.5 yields 17.34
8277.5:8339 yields 17.26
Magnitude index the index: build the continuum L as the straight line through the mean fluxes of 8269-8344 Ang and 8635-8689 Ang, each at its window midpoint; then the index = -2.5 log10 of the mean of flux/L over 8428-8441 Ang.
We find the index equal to 0.07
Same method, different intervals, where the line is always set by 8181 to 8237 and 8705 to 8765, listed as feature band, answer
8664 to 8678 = -0.068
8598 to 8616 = -0.030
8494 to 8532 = -0.012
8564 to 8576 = -0.041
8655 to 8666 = -0.053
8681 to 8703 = -0.059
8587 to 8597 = -0.025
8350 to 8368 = -0.043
